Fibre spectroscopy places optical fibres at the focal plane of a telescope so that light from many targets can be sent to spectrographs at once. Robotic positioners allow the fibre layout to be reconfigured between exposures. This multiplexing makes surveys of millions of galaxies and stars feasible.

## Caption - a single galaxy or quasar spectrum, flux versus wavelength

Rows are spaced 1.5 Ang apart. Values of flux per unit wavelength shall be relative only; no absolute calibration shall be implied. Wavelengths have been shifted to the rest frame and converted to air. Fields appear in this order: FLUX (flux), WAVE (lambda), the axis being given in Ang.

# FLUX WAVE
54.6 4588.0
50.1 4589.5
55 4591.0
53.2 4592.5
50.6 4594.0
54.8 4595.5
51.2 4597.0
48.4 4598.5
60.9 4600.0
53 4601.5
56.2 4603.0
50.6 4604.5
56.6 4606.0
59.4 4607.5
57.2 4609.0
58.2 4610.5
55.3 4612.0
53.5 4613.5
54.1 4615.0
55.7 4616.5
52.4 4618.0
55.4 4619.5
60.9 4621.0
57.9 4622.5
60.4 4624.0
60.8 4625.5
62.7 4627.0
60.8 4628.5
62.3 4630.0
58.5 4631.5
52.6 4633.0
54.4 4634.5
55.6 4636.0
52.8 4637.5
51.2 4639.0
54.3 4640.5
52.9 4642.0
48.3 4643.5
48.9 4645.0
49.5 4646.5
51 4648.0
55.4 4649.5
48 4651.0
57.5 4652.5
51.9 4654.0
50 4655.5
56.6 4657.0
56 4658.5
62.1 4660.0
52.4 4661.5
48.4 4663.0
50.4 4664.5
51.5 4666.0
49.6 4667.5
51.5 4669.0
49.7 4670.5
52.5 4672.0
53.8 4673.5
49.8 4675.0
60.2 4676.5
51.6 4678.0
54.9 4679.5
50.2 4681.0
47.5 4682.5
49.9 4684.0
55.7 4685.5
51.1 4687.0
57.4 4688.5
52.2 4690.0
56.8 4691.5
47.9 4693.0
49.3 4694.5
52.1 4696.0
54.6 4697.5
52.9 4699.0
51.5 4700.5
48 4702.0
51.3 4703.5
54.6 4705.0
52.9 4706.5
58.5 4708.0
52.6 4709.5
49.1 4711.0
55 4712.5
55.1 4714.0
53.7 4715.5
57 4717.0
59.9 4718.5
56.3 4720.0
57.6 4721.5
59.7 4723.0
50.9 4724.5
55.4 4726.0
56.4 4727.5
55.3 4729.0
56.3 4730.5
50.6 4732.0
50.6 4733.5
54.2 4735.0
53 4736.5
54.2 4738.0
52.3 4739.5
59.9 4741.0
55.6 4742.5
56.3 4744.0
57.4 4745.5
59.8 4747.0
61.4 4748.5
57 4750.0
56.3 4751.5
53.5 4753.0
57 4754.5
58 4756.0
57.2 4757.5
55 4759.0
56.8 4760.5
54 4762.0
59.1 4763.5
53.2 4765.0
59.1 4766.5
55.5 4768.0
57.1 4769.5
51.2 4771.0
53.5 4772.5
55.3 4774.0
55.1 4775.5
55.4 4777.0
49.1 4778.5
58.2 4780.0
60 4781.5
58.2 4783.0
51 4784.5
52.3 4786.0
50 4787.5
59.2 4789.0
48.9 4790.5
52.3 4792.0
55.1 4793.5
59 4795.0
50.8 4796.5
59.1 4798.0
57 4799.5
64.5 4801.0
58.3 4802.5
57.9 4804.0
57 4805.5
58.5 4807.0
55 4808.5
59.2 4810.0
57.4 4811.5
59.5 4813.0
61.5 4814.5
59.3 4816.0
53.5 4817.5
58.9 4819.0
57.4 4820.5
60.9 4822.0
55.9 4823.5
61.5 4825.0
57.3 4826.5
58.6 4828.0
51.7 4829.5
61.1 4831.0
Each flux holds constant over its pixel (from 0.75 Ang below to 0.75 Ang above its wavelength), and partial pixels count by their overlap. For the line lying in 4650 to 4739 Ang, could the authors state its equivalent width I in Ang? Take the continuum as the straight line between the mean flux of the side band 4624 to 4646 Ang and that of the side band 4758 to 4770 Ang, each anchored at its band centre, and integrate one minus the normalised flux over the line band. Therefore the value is 4.0 Ang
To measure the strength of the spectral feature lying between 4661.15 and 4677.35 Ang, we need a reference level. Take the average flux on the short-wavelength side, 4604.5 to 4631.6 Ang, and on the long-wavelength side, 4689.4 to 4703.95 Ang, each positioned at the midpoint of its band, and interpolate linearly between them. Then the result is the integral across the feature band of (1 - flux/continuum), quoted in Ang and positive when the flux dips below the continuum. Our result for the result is 0.6 Ang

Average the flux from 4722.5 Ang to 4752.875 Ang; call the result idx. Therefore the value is 55.6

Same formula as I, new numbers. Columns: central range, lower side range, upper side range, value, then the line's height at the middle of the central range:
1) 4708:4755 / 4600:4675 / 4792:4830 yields 0.6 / 56.3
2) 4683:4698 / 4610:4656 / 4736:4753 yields 0.9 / 55.8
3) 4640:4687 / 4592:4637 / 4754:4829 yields 3.3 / 56.2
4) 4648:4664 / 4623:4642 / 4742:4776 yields 0.9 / 56.9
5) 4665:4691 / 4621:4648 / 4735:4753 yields 1.7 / 55.9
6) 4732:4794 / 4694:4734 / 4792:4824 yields 0.8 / 56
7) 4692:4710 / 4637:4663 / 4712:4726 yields 1.0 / 55.2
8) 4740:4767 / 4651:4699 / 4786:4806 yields -1.1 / 54.8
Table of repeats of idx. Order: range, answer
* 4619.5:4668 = 54.6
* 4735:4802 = 55.8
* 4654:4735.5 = 53.3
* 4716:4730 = 56.4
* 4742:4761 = 57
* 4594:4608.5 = 54.4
